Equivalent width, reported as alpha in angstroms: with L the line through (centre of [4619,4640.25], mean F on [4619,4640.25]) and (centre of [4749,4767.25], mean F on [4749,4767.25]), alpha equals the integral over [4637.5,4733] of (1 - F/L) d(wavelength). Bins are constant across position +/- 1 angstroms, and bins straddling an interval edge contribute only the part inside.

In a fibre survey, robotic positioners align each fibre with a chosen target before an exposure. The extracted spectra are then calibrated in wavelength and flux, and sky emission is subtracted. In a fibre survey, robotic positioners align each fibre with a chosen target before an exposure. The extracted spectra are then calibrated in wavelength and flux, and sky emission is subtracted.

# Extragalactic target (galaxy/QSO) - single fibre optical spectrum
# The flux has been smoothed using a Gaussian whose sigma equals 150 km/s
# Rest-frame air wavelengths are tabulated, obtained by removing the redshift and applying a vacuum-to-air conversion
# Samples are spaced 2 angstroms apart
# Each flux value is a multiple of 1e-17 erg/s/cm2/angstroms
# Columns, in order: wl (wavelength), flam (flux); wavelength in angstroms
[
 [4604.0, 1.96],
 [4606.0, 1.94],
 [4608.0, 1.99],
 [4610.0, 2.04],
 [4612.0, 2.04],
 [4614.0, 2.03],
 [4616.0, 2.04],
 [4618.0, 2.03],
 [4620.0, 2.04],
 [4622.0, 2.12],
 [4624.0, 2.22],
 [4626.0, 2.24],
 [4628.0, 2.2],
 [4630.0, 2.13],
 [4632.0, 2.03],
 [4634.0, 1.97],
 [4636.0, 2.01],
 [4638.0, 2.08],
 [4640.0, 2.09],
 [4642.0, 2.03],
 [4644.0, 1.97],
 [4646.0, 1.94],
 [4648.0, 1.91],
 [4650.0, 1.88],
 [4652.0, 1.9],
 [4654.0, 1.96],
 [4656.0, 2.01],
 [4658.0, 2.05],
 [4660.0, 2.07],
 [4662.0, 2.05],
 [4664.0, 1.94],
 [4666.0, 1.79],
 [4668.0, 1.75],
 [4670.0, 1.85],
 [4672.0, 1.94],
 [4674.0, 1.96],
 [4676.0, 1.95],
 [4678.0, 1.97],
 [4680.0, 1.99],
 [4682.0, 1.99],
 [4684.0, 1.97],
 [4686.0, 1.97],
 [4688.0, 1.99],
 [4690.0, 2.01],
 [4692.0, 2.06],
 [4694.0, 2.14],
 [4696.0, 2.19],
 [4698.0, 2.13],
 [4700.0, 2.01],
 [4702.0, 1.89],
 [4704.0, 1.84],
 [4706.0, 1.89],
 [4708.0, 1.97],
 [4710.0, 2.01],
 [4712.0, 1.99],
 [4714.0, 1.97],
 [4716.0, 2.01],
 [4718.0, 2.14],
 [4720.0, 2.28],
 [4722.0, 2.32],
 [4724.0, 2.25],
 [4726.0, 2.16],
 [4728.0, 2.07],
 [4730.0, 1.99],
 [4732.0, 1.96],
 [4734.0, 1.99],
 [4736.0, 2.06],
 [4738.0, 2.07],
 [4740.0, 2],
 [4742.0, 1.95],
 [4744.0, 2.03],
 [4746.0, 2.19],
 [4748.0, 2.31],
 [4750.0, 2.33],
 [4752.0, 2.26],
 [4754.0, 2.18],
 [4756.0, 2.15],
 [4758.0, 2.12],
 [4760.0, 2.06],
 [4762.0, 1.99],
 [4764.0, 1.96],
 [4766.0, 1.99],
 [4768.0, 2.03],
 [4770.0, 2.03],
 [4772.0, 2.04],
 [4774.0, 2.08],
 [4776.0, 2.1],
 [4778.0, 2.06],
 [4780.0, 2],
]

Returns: 4.65 angstroms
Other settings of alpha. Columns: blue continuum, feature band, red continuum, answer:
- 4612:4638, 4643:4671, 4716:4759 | 2.20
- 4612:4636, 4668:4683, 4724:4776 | 1.08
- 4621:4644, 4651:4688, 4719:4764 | 2.68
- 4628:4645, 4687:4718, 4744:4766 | 1.32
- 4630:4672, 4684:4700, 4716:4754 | -0.10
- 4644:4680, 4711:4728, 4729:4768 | -0.85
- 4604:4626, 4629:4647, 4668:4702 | 0.06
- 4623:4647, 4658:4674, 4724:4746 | 1.10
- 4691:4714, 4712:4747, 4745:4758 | 0.76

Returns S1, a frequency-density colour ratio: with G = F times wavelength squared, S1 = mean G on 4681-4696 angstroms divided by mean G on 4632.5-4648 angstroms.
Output 1.03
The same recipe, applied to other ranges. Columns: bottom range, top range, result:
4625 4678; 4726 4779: 1.09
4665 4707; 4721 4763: 1.10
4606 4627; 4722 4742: 1.05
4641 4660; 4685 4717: 1.04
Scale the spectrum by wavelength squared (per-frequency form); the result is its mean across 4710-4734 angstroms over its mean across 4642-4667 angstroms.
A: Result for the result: 1.1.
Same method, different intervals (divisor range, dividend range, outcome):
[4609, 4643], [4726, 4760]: 1.06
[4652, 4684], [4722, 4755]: 1.12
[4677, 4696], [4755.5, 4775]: 1.05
